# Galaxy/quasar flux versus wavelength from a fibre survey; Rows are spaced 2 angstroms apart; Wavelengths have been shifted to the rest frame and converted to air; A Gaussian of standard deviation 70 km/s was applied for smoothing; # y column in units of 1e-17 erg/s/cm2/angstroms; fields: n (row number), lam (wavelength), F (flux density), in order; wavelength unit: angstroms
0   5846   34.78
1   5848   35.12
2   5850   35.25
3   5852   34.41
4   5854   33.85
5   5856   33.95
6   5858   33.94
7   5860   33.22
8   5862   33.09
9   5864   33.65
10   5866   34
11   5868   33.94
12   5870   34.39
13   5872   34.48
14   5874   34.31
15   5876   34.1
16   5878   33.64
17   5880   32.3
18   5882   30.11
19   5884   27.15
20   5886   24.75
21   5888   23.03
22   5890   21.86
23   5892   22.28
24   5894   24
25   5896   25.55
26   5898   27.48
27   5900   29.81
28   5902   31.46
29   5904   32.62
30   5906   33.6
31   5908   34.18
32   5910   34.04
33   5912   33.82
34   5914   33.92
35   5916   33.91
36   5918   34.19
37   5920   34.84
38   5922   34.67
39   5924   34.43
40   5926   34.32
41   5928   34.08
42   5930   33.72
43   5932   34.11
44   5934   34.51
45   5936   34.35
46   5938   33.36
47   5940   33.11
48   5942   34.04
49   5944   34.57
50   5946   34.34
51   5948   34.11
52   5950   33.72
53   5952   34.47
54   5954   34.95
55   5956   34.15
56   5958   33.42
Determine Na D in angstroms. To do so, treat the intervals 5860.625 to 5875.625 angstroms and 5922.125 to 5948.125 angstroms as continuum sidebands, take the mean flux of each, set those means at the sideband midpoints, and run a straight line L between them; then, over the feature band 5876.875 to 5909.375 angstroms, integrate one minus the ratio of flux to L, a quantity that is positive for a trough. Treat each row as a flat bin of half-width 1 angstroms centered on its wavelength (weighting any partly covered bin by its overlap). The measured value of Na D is 5.32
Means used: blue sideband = 34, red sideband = 34.1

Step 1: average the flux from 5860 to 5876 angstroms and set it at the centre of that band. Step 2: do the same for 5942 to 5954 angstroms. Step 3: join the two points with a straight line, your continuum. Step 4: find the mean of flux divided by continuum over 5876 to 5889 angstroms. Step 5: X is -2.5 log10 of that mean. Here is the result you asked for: 0.18 mag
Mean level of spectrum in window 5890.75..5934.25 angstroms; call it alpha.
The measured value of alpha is 32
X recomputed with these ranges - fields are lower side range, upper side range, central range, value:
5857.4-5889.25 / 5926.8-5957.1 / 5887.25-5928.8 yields 0.072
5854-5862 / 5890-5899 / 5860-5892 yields -0.056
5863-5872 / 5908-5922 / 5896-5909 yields 0.102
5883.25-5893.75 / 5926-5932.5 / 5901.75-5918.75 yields -0.153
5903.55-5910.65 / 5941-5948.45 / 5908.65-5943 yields -0.004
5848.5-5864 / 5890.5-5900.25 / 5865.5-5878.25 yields -0.123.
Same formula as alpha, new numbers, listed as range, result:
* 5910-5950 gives 34.1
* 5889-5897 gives 23.4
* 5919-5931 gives 34.3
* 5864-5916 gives 30.6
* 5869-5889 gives 30.8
